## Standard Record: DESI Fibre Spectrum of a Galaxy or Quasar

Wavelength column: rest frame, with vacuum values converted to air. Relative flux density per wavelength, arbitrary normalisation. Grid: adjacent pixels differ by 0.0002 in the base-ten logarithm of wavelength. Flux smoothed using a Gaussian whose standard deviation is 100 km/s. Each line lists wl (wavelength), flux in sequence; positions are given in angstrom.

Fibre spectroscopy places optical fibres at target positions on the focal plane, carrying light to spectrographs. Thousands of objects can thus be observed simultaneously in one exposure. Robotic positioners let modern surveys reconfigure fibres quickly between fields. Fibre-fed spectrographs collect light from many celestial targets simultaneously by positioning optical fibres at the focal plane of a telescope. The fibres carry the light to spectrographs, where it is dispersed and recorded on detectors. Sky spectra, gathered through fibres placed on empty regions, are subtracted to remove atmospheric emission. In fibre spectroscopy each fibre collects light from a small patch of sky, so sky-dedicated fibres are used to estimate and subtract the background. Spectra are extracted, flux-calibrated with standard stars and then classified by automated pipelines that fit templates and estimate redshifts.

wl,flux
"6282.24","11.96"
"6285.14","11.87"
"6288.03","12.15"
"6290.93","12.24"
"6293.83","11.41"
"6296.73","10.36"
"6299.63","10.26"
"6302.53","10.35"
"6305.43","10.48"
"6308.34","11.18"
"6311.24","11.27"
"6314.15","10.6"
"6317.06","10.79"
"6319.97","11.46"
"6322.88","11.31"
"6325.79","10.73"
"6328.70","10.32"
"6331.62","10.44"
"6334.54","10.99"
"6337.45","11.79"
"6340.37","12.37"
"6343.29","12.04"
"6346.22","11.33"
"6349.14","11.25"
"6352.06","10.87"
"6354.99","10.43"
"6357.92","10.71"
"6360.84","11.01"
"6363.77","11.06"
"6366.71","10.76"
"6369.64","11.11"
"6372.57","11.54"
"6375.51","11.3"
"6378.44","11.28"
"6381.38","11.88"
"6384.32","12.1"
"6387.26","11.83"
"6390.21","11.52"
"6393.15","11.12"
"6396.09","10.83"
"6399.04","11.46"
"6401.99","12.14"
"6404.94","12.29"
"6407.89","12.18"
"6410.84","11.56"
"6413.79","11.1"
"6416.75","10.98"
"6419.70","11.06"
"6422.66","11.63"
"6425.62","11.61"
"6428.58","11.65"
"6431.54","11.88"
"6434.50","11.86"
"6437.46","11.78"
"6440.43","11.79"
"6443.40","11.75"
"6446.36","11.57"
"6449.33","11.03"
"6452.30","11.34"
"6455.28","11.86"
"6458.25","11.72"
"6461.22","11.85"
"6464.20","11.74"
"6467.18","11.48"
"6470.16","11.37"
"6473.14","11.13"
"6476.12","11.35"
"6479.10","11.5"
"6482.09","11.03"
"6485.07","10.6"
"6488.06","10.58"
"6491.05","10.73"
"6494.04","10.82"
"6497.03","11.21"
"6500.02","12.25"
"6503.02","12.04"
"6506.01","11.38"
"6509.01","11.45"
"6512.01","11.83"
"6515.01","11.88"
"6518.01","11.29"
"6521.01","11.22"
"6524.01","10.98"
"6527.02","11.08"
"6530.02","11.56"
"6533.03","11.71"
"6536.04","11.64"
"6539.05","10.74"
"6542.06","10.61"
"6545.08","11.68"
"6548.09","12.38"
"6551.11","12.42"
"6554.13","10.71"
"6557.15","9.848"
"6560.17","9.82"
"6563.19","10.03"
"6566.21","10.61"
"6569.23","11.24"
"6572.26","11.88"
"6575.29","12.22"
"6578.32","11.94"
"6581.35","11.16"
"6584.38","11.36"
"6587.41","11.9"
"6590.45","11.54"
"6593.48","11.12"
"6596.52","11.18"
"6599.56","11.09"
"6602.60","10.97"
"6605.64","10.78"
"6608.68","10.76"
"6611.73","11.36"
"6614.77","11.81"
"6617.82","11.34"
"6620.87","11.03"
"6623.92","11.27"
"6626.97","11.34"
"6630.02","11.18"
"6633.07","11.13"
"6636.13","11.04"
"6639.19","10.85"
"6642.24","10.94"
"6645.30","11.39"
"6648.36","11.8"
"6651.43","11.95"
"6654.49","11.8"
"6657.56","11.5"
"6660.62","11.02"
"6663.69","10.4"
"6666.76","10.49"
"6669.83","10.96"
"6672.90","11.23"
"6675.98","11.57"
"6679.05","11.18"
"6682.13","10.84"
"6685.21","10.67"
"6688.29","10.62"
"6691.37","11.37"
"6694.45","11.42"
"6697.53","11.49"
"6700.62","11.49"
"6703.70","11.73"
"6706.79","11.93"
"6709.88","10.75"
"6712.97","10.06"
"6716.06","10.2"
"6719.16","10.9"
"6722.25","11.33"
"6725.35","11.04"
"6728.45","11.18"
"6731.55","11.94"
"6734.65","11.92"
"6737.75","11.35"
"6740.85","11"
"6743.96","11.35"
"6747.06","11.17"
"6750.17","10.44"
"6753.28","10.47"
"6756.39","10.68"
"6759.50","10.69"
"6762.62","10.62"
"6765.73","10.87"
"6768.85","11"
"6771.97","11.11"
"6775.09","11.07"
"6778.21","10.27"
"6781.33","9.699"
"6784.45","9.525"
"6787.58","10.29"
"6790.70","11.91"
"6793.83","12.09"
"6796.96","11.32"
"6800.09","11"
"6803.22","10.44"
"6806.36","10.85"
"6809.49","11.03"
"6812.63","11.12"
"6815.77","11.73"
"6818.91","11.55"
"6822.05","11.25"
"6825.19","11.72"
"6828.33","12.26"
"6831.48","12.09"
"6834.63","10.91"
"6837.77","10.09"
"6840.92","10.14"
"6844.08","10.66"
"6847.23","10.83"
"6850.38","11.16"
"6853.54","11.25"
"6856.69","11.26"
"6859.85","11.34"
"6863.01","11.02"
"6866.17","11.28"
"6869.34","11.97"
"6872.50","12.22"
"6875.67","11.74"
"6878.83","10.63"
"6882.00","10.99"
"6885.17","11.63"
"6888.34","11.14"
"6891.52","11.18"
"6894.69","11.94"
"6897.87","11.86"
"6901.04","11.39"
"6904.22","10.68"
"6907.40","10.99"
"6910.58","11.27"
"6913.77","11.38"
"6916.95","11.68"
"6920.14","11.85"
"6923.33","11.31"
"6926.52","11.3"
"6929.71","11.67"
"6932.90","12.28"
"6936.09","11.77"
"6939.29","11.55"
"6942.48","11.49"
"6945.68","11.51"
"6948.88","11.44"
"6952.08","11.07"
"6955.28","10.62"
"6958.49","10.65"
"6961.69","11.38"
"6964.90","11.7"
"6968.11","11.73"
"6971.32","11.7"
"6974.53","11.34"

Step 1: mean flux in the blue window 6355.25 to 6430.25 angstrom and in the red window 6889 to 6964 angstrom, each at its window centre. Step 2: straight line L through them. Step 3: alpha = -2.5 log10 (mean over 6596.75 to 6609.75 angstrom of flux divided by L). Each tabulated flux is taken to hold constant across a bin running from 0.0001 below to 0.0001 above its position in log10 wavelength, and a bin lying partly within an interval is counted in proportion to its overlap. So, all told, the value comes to 0.046 mag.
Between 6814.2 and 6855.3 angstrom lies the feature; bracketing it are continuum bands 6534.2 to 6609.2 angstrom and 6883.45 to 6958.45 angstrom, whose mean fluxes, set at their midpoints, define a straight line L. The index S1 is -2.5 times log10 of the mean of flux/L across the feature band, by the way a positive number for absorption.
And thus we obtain 0.02 mag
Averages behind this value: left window 11.2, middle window 11.2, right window 11.4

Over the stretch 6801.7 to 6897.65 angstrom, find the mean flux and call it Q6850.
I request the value 11.3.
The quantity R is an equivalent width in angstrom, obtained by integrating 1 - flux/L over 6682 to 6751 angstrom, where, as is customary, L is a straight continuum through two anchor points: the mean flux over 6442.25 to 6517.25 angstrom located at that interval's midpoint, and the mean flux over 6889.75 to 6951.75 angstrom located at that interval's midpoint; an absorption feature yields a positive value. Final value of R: 1.8 angstrom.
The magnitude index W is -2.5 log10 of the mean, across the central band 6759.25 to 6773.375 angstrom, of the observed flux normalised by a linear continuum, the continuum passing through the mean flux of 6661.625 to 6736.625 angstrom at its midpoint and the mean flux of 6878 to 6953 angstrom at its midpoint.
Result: 0.034 mag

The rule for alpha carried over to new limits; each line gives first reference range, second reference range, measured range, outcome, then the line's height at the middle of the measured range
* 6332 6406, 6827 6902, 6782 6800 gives 0.03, 11.3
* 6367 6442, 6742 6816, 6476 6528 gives 0.01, 11.4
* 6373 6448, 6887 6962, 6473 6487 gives 0.04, 11.6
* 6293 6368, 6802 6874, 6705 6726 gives 0.03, 11.2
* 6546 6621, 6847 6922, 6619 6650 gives 0.00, 11.3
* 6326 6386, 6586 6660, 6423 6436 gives -0.05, 11.2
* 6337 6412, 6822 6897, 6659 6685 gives 0.04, 11.3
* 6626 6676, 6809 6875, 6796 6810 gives 0.04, 11.3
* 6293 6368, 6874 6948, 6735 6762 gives 0.04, 11.3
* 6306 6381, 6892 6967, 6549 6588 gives 0.01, 11.2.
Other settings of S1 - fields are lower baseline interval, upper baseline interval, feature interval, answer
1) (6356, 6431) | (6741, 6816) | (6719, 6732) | -0.03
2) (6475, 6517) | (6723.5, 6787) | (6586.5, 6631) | -0.01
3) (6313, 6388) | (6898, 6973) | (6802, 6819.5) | 0.03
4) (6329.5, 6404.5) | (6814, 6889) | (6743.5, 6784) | 0.06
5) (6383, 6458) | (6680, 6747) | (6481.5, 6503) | 0.04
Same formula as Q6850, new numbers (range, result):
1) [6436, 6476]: 11.6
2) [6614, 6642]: 11.2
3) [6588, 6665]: 11.2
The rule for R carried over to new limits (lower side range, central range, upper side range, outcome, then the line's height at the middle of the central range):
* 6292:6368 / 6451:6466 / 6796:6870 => -0.9 angstrom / 11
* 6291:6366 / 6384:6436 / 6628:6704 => -2.5 angstrom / 11.1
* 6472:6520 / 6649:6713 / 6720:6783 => -0.8 angstrom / 11.1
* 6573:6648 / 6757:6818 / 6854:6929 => 2.6 angstrom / 11.4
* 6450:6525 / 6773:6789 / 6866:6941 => 1.8 angstrom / 11.5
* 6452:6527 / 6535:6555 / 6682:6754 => -0.3 angstrom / 11.3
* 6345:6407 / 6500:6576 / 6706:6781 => -0.9 angstrom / 11.2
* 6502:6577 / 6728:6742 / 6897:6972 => -0.2 angstrom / 11.4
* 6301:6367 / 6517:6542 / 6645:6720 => -0.3 angstrom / 11.1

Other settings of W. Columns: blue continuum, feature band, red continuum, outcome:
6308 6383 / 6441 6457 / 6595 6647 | -0.036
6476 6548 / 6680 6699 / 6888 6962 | 0.027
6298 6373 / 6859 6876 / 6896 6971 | -0.020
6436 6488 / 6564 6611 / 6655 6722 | -0.007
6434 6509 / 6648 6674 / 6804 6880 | 0.012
